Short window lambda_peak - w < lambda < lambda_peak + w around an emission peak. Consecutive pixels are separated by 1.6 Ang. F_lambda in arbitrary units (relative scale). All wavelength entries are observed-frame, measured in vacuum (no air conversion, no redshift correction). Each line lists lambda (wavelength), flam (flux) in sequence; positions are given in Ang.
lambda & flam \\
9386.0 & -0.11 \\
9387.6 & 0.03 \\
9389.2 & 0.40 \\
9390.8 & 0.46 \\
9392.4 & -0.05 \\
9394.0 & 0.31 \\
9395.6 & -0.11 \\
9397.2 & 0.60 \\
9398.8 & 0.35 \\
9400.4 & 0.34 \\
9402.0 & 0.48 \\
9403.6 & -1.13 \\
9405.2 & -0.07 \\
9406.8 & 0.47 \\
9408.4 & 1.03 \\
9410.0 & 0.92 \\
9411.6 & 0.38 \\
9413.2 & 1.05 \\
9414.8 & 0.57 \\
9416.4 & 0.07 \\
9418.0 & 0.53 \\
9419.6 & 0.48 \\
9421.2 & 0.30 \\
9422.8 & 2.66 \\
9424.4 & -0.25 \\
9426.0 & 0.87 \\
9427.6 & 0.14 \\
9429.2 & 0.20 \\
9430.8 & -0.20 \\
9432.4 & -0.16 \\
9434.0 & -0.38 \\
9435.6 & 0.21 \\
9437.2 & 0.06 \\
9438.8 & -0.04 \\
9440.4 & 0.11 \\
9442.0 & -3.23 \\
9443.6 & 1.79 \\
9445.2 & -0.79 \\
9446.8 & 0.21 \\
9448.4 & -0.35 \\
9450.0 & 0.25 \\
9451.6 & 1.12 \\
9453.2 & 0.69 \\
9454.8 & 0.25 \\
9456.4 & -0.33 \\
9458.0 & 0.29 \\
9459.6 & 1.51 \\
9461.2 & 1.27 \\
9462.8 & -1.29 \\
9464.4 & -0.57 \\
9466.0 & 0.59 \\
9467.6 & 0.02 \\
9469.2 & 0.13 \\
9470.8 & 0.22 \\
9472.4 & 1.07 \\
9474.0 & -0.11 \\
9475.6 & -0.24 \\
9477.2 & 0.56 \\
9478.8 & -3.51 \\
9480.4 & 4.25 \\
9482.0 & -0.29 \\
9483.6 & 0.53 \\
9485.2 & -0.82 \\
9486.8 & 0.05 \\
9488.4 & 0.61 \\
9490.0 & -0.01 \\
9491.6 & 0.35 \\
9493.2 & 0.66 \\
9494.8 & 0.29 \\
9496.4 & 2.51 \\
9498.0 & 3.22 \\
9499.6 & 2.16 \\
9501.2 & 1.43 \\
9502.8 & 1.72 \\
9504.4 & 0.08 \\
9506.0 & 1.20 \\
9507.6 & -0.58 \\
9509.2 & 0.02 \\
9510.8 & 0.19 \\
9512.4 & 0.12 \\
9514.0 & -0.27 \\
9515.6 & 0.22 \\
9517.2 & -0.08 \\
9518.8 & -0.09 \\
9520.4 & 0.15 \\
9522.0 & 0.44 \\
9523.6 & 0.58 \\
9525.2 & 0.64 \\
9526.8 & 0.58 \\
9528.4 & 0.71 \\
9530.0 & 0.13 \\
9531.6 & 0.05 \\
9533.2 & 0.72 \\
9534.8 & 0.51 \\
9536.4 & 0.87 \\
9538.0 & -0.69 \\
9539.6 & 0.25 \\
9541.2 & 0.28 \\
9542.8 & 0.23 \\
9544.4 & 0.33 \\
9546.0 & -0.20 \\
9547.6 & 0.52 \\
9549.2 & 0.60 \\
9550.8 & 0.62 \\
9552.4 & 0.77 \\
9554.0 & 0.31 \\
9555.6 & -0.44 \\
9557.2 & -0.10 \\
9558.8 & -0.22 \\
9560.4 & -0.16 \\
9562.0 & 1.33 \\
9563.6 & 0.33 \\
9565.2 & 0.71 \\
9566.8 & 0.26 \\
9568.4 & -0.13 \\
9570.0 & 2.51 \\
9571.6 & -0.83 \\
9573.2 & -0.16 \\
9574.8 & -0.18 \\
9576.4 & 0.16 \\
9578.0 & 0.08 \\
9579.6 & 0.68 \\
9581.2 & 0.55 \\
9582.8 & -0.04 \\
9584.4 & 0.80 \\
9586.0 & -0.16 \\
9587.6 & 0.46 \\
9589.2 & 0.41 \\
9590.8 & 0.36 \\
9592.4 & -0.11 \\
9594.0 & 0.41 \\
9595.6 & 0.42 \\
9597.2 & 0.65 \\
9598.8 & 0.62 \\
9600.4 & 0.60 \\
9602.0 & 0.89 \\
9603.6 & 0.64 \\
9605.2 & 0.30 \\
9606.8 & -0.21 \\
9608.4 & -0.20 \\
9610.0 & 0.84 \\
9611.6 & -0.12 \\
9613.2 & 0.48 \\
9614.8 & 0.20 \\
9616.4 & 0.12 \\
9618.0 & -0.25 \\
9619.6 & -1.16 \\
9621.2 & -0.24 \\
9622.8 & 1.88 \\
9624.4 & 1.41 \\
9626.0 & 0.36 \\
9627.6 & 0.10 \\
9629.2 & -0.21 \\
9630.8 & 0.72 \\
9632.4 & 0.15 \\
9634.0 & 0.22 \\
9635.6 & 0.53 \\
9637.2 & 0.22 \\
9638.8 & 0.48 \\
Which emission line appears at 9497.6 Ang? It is [O III]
